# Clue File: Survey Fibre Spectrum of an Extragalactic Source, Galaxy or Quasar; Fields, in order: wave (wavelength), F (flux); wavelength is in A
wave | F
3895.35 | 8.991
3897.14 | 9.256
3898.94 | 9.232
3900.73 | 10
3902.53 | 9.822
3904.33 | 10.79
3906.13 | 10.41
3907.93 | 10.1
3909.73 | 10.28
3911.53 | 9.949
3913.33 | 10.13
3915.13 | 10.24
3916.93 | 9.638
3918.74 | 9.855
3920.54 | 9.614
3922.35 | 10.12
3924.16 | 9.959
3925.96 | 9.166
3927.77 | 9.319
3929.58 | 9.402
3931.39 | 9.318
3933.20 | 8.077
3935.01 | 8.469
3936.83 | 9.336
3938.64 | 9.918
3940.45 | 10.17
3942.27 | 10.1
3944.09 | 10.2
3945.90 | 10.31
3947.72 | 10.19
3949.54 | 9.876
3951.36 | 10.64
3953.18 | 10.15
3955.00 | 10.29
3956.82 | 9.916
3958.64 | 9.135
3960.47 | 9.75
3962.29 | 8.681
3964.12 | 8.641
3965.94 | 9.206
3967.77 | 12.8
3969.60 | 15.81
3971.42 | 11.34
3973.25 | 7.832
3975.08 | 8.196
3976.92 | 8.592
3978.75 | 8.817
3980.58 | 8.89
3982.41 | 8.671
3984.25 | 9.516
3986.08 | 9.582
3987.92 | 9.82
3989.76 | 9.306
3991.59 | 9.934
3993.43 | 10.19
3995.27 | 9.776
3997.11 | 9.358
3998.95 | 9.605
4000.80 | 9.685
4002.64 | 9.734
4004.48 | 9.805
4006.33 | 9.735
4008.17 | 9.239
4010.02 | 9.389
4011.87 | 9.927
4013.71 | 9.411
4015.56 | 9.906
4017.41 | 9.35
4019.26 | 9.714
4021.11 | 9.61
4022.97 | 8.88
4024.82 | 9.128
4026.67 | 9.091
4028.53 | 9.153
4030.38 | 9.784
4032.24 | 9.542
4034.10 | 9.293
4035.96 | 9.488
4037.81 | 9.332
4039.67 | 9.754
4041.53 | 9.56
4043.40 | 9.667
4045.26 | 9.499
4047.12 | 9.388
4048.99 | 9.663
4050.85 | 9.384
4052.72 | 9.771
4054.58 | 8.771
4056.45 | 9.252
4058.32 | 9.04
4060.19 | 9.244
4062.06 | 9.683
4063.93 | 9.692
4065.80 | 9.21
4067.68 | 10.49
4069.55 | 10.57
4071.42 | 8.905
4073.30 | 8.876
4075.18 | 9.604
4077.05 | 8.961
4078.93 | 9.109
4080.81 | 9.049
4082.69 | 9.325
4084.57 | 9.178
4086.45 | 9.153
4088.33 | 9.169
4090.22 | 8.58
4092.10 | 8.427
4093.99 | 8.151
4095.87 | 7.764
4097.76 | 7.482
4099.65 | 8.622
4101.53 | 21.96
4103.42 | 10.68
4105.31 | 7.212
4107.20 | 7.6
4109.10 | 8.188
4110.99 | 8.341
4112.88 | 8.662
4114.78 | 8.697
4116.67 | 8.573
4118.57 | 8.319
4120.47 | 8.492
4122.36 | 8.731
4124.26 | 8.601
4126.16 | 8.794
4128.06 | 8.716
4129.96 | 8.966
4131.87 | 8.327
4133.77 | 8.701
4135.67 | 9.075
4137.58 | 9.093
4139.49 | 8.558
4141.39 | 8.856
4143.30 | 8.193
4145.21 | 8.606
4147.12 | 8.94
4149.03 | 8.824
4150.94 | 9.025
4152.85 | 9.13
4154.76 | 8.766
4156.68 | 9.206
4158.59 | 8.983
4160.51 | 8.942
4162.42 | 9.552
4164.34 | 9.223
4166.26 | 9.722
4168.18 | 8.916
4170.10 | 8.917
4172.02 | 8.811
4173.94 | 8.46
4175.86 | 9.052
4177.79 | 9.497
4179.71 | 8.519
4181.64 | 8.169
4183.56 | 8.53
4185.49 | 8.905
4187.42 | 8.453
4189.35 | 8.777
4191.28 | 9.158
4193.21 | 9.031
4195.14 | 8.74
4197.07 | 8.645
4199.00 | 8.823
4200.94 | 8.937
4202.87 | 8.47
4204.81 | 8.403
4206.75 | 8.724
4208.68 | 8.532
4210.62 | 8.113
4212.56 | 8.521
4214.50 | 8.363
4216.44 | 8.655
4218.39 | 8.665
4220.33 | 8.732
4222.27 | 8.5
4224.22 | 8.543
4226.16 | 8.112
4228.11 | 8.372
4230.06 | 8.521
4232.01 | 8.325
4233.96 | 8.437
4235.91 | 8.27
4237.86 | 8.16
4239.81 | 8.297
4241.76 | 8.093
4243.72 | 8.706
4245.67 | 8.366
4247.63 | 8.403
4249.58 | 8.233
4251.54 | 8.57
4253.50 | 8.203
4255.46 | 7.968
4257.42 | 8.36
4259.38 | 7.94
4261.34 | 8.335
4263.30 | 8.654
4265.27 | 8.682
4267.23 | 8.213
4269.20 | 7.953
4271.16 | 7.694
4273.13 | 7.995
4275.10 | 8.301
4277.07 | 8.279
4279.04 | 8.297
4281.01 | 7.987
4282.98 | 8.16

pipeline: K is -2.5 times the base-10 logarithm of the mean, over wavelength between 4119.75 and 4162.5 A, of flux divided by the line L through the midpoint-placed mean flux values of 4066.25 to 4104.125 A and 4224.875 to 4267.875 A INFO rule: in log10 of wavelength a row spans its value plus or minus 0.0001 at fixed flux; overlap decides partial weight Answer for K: 0.05 mag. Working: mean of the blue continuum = 9.69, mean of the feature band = 8.82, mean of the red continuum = 8.33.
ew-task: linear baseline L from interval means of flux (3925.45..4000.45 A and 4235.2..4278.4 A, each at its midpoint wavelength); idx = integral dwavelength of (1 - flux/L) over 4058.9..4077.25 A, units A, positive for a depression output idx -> -0.7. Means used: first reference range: 9.72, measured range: 9.54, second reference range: 8.26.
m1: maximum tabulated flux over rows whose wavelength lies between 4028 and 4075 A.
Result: 10.57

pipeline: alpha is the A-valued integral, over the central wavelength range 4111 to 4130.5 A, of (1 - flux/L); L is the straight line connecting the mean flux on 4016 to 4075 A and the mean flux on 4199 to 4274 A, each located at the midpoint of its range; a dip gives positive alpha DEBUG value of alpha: 0.8 A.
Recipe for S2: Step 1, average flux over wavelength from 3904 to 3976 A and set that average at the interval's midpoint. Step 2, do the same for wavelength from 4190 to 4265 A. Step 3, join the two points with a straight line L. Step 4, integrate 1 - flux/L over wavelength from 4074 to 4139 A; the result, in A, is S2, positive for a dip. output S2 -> 0.2 A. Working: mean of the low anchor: 9.93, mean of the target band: 9.06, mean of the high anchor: 8.47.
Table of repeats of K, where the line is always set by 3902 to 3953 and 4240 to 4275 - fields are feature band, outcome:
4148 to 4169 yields -0.05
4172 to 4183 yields -0.01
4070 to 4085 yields -0.01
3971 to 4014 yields 0.01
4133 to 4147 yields 0.01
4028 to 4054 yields -0.03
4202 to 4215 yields 0.01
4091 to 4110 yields -0.07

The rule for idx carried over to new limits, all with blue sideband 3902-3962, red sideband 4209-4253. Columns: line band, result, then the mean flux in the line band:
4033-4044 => -0.2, 9.51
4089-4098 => 0.9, 8.16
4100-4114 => -2.0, 10.3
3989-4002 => -0.2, 9.7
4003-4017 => -0.3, 9.63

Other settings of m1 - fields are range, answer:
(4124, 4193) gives 9.722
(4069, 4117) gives 21.96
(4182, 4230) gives 9.158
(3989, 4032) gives 10.19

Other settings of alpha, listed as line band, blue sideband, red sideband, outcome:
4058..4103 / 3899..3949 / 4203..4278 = -2.66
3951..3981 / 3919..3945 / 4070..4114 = -1.45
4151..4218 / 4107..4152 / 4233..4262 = -2.66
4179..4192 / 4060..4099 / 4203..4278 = -0.07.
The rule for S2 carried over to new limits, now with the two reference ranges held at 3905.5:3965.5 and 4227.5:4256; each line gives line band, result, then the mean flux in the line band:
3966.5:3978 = -1.34 A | 10.7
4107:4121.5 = 0.84 A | 8.4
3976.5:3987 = 0.54 A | 9.04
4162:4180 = -0.87 A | 9.07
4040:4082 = -1.25 A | 9.43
